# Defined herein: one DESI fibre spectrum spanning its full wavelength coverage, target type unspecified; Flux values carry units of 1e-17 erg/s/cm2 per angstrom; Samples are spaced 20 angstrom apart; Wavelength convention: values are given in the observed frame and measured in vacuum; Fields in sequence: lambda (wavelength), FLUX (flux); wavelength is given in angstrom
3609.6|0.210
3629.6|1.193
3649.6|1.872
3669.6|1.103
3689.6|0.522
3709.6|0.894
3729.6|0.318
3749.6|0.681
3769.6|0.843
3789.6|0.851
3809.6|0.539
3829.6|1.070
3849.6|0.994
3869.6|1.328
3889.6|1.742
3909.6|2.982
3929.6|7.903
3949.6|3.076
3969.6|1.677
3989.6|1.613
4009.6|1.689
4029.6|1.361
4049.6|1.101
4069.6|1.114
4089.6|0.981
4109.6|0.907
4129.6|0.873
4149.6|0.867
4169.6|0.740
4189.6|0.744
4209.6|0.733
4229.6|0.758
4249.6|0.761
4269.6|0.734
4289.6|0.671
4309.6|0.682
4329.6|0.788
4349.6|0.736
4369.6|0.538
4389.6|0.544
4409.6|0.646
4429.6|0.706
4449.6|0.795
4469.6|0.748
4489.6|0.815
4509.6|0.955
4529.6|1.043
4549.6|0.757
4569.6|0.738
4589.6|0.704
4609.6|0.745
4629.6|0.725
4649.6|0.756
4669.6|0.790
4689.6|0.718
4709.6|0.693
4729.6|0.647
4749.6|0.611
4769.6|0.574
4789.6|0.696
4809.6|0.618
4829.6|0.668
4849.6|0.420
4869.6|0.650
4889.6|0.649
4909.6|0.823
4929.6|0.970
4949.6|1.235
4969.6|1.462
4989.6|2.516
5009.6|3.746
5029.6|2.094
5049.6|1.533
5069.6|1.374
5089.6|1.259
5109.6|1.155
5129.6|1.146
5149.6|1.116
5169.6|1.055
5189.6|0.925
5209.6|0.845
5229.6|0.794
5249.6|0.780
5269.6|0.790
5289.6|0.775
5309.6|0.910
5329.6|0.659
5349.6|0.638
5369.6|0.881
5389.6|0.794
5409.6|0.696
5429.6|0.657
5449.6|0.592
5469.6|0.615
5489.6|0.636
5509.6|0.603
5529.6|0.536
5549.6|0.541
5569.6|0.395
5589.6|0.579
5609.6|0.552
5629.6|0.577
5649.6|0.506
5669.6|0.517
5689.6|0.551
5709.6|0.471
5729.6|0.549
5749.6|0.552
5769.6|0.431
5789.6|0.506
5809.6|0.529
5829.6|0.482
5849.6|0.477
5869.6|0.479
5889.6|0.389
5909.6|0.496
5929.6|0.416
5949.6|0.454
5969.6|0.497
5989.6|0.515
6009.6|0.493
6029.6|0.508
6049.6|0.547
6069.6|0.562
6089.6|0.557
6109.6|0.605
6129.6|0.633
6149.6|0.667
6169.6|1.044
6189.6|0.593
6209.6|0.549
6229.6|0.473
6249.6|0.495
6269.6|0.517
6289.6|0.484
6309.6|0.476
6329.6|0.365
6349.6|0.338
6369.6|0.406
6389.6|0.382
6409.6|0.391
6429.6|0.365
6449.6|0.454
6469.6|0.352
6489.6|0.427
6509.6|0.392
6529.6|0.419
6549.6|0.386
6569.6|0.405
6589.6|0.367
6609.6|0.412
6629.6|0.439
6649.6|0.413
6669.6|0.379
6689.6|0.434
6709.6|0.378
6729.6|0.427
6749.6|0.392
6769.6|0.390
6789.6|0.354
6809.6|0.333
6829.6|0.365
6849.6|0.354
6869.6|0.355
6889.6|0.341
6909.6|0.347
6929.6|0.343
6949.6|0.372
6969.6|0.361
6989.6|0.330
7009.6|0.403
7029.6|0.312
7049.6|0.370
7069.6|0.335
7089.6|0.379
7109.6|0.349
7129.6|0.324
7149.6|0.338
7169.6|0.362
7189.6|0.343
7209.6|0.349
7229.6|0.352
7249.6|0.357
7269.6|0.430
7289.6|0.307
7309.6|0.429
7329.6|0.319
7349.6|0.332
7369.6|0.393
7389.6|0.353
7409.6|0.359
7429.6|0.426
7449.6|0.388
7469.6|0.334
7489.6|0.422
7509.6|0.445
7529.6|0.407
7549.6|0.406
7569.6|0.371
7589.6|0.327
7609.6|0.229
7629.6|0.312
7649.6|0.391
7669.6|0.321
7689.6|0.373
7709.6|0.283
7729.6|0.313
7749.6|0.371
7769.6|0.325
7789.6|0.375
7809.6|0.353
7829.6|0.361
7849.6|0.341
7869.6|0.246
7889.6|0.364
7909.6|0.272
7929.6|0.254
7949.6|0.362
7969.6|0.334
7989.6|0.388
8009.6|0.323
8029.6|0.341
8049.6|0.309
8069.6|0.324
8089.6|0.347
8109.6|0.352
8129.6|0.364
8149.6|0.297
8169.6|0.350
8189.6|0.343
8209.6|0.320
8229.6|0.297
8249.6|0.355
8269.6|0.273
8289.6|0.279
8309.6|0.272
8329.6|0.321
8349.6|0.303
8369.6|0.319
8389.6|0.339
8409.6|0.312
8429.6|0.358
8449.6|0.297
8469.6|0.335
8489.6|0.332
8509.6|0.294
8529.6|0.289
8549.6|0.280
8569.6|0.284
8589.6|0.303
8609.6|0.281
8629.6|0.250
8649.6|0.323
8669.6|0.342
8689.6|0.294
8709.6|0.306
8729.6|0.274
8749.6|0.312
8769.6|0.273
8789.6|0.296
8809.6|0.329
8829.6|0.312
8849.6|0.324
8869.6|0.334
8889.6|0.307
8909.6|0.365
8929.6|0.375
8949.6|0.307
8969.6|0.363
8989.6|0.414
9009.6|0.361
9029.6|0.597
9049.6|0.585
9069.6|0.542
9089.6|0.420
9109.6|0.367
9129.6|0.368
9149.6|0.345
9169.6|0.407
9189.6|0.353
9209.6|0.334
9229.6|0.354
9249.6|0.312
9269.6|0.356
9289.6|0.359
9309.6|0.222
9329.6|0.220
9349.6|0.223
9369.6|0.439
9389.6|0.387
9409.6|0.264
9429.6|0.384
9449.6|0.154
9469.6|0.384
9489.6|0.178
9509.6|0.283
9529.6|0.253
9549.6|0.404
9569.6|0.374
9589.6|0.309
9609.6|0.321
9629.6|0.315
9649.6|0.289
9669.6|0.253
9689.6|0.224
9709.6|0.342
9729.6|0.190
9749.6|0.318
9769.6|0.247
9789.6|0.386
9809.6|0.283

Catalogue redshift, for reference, 2.23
